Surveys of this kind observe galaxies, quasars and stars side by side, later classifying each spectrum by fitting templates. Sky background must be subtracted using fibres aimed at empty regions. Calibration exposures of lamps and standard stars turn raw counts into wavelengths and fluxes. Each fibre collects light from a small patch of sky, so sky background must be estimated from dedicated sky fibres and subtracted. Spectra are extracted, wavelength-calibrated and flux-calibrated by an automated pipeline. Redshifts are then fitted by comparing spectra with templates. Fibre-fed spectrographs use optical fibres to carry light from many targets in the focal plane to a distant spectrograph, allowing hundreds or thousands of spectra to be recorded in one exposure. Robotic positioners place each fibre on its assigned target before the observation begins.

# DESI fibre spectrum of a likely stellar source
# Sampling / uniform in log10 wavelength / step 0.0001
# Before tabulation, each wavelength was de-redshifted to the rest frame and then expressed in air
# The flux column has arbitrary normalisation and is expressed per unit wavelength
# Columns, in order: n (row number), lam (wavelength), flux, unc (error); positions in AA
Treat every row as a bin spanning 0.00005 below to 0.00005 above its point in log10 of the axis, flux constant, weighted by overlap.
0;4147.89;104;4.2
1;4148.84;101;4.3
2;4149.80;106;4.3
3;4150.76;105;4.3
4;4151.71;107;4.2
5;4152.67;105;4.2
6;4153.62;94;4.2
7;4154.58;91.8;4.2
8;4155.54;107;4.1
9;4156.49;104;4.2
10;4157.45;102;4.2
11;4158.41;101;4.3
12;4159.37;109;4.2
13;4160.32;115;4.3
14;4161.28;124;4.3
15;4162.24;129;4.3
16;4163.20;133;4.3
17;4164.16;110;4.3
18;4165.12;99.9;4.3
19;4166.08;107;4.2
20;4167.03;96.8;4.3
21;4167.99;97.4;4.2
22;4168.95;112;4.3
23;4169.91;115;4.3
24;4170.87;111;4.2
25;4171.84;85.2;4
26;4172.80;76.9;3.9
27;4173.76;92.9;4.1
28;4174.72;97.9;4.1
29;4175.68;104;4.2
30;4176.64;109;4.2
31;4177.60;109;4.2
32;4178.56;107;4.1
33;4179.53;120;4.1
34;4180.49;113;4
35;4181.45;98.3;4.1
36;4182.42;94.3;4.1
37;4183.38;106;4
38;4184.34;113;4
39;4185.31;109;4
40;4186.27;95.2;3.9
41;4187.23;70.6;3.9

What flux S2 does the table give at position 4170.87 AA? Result 111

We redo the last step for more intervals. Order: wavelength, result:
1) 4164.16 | 110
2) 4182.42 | 94.3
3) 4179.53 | 120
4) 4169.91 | 115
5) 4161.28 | 124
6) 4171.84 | 85.2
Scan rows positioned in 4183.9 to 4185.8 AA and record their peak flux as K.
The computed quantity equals 113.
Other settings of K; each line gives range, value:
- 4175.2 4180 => 120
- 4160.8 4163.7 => 133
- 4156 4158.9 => 104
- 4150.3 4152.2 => 107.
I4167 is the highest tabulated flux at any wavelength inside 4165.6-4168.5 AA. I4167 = 107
